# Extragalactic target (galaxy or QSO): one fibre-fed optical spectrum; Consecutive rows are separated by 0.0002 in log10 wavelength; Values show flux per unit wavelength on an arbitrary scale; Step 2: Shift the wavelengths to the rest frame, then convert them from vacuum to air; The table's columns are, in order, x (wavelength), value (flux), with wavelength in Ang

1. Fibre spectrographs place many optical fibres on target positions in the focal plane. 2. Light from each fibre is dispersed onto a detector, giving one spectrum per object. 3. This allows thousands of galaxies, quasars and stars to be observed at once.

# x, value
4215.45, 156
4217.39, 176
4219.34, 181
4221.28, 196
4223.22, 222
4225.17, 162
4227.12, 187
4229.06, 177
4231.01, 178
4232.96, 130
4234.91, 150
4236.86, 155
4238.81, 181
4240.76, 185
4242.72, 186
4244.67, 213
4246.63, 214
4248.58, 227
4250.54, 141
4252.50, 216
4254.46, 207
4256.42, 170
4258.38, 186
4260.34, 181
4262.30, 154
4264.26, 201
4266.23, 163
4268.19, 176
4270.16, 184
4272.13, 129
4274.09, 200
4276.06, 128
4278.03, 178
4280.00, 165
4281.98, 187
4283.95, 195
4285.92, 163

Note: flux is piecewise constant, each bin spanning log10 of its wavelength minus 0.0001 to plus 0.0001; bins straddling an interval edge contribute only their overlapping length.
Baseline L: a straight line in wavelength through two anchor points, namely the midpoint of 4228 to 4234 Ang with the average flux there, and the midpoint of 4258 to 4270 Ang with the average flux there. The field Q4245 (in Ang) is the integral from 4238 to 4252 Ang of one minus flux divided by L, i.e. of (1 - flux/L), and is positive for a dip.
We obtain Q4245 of -2.1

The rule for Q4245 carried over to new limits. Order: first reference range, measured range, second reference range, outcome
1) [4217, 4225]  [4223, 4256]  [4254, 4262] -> 0.64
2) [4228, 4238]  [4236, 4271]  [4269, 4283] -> -4.91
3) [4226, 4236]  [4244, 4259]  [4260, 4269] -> -2.30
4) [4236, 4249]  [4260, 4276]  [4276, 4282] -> 0.36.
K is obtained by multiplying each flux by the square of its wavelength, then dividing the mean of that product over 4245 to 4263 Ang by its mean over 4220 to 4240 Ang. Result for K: 1.10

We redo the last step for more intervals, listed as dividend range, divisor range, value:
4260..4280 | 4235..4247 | 0.93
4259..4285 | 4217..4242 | 1.00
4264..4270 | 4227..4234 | 1.09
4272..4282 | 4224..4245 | 0.98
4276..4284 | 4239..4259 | 0.90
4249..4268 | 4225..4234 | 1.10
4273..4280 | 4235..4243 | 0.99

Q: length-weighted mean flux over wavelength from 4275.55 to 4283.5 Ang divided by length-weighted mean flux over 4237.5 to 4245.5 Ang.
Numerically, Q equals 0.9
